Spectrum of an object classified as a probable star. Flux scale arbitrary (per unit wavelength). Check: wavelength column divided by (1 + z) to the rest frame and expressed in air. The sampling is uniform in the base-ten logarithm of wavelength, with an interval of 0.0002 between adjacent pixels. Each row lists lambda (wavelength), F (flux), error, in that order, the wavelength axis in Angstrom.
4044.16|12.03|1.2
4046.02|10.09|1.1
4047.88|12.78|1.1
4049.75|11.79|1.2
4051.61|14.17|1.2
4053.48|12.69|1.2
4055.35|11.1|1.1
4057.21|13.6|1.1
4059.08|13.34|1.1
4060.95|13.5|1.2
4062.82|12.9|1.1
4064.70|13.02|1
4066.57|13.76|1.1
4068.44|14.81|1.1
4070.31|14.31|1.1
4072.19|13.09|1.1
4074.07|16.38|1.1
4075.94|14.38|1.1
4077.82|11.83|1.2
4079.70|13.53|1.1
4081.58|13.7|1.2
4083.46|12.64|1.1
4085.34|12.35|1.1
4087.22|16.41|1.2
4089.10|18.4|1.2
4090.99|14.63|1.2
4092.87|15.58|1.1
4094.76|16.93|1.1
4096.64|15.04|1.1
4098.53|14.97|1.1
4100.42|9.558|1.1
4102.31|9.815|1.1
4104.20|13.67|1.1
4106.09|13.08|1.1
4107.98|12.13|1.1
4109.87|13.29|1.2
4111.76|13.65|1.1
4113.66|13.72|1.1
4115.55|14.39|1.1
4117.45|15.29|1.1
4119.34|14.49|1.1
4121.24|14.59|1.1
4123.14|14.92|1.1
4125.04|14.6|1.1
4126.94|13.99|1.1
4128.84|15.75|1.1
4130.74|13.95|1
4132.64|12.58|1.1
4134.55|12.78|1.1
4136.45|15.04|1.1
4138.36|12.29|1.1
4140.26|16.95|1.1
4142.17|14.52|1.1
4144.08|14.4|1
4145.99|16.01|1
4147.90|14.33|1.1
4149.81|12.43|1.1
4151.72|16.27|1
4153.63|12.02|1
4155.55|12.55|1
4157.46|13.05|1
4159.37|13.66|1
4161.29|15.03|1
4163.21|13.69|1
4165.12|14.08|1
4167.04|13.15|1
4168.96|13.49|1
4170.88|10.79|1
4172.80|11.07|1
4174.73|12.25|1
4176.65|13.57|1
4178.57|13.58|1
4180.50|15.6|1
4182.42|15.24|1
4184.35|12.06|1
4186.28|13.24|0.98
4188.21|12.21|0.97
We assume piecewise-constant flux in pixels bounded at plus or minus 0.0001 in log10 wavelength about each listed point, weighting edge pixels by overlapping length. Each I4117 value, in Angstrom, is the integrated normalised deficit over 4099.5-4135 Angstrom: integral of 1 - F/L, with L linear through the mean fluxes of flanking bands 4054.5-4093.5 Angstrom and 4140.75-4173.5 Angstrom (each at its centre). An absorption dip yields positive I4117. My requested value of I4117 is 0.7 Angstrom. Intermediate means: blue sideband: 14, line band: 13.5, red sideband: 13.6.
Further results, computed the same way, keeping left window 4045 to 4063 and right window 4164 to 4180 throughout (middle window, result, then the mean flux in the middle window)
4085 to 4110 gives -2.7 Angstrom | 14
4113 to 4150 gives -4.8 Angstrom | 14.4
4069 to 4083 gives -1.4 Angstrom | 13.9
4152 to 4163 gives -0.6 Angstrom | 13.5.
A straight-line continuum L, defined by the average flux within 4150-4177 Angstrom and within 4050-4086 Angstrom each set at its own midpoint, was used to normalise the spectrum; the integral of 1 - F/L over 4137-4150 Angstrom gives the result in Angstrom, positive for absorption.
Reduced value -1.3 Angstrom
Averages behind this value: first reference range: 13.4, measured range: 14.6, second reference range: 13.2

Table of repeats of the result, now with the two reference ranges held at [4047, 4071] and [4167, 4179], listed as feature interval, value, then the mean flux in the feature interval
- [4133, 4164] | -3.5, 14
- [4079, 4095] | -2.2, 14.8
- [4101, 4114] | 0.3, 12.6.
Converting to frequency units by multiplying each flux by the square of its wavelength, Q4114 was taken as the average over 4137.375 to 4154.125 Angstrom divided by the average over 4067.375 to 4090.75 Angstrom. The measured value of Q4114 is 1.04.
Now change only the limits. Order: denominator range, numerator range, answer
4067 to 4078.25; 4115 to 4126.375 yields 1.06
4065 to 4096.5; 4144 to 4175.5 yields 0.96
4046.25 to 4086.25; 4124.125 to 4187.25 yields 1.08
